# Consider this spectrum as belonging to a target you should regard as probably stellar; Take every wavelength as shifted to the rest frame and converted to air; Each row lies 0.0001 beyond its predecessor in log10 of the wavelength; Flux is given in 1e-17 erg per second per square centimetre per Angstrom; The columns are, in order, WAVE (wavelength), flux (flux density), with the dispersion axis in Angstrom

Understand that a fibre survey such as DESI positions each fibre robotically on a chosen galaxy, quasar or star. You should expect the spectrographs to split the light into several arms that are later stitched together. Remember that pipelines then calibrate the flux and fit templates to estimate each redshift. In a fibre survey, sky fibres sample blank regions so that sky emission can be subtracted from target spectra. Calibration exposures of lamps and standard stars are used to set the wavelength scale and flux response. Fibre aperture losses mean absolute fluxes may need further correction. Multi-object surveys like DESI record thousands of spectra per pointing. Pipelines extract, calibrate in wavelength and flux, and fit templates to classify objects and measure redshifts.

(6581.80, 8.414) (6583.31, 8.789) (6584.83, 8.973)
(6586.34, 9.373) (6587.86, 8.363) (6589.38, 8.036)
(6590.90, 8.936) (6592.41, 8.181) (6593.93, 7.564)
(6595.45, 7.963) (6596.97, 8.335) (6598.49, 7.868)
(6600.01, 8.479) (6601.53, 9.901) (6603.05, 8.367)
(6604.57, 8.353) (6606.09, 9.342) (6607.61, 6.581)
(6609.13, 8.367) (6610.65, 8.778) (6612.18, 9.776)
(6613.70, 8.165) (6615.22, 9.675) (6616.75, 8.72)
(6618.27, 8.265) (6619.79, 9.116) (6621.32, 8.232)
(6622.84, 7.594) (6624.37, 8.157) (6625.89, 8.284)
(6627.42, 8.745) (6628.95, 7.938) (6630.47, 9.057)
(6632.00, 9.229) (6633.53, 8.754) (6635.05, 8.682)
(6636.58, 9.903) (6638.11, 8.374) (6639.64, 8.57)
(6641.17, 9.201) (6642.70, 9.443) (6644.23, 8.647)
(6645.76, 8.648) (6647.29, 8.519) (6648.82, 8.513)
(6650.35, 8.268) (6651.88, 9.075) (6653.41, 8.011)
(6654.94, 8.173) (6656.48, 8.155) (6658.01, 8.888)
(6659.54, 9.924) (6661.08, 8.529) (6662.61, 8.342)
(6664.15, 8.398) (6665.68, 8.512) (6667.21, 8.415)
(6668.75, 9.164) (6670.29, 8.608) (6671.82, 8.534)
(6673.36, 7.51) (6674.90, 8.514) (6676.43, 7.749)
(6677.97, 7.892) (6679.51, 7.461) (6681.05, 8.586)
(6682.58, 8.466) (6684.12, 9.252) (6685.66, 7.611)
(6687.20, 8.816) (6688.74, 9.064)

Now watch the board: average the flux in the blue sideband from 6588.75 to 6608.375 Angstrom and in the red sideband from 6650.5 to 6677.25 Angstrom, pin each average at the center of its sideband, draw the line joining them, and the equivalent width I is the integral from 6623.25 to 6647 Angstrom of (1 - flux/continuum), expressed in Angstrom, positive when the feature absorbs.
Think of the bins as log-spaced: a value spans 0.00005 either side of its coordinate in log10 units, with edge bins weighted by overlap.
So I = -1.0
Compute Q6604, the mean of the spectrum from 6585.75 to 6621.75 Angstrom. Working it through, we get 8.53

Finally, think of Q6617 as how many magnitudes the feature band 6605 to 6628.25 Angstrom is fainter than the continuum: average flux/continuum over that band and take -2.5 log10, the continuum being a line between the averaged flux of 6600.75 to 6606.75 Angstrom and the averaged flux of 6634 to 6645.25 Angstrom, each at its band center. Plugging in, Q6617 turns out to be 0.06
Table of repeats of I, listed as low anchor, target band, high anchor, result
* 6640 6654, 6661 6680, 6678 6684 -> 0.3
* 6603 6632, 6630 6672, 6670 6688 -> -1.8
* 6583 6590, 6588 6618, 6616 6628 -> 0.2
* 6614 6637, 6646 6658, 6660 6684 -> 0.1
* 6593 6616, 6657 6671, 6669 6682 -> -0.9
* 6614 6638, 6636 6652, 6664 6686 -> -0.5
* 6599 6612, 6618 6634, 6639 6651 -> 0.3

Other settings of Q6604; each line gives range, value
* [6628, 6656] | 8.72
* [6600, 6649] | 8.68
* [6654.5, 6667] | 8.62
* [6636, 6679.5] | 8.56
